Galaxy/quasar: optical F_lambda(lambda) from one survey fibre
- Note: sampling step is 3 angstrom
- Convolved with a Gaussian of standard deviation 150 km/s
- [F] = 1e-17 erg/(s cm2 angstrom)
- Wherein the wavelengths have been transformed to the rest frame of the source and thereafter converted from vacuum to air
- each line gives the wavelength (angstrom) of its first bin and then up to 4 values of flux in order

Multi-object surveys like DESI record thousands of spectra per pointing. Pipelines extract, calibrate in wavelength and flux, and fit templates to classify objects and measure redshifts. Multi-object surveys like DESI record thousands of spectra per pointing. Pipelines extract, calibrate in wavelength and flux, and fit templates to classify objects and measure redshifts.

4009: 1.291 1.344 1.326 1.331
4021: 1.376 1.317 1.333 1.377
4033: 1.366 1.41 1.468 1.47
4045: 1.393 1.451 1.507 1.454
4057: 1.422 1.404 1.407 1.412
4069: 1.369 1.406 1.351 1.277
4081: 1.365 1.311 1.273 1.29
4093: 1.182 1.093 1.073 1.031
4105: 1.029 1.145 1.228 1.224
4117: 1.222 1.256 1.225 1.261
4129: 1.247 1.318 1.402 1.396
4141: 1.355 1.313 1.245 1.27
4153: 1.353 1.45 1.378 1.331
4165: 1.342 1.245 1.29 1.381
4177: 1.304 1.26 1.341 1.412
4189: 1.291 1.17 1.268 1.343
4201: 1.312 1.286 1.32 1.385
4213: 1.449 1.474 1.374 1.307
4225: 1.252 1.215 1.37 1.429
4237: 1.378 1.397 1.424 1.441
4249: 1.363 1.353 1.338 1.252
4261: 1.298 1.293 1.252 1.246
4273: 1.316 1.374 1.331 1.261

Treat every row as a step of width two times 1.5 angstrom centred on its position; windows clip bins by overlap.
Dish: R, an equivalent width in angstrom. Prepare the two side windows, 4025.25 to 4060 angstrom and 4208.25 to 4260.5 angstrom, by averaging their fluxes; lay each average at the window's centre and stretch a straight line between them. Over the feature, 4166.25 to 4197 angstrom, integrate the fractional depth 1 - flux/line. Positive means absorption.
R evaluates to 1.8 angstrom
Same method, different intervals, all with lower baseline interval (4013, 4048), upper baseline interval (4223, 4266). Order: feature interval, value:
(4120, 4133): 1.0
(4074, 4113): 4.8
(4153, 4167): -0.1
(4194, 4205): 0.4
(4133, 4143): -0.1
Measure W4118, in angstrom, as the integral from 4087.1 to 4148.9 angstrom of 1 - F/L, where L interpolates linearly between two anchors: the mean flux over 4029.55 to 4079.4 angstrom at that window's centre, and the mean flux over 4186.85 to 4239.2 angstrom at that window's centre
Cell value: 6.7 angstrom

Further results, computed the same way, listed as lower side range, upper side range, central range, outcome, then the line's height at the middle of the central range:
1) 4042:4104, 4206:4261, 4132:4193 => 0.8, 1.34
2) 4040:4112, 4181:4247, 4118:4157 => 0.4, 1.32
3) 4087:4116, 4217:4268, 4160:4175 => -0.9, 1.24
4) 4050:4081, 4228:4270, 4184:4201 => 0.8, 1.36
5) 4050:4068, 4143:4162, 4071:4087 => 0.9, 1.41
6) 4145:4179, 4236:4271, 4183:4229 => 0.2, 1.33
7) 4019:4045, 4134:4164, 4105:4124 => 2.2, 1.36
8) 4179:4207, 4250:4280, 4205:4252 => -2.4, 1.3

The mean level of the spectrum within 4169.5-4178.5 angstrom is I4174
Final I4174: 1.33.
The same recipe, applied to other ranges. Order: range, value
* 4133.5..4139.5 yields 1.4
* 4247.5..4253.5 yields 1.36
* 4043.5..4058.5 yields 1.45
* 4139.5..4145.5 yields 1.33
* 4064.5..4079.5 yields 1.36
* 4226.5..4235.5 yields 1.34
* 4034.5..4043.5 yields 1.45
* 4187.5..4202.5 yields 1.28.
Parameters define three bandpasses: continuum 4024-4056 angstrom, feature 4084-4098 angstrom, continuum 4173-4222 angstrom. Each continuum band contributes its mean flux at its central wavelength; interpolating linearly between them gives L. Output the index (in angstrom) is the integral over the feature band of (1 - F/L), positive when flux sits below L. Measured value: 1.8 angstrom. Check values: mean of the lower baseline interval 1.42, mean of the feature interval 1.22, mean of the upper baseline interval 1.33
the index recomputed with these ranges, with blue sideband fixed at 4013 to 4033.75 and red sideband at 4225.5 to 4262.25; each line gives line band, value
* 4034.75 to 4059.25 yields -1.8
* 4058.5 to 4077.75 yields -0.5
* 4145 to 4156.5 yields 0.3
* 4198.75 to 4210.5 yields 0.3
